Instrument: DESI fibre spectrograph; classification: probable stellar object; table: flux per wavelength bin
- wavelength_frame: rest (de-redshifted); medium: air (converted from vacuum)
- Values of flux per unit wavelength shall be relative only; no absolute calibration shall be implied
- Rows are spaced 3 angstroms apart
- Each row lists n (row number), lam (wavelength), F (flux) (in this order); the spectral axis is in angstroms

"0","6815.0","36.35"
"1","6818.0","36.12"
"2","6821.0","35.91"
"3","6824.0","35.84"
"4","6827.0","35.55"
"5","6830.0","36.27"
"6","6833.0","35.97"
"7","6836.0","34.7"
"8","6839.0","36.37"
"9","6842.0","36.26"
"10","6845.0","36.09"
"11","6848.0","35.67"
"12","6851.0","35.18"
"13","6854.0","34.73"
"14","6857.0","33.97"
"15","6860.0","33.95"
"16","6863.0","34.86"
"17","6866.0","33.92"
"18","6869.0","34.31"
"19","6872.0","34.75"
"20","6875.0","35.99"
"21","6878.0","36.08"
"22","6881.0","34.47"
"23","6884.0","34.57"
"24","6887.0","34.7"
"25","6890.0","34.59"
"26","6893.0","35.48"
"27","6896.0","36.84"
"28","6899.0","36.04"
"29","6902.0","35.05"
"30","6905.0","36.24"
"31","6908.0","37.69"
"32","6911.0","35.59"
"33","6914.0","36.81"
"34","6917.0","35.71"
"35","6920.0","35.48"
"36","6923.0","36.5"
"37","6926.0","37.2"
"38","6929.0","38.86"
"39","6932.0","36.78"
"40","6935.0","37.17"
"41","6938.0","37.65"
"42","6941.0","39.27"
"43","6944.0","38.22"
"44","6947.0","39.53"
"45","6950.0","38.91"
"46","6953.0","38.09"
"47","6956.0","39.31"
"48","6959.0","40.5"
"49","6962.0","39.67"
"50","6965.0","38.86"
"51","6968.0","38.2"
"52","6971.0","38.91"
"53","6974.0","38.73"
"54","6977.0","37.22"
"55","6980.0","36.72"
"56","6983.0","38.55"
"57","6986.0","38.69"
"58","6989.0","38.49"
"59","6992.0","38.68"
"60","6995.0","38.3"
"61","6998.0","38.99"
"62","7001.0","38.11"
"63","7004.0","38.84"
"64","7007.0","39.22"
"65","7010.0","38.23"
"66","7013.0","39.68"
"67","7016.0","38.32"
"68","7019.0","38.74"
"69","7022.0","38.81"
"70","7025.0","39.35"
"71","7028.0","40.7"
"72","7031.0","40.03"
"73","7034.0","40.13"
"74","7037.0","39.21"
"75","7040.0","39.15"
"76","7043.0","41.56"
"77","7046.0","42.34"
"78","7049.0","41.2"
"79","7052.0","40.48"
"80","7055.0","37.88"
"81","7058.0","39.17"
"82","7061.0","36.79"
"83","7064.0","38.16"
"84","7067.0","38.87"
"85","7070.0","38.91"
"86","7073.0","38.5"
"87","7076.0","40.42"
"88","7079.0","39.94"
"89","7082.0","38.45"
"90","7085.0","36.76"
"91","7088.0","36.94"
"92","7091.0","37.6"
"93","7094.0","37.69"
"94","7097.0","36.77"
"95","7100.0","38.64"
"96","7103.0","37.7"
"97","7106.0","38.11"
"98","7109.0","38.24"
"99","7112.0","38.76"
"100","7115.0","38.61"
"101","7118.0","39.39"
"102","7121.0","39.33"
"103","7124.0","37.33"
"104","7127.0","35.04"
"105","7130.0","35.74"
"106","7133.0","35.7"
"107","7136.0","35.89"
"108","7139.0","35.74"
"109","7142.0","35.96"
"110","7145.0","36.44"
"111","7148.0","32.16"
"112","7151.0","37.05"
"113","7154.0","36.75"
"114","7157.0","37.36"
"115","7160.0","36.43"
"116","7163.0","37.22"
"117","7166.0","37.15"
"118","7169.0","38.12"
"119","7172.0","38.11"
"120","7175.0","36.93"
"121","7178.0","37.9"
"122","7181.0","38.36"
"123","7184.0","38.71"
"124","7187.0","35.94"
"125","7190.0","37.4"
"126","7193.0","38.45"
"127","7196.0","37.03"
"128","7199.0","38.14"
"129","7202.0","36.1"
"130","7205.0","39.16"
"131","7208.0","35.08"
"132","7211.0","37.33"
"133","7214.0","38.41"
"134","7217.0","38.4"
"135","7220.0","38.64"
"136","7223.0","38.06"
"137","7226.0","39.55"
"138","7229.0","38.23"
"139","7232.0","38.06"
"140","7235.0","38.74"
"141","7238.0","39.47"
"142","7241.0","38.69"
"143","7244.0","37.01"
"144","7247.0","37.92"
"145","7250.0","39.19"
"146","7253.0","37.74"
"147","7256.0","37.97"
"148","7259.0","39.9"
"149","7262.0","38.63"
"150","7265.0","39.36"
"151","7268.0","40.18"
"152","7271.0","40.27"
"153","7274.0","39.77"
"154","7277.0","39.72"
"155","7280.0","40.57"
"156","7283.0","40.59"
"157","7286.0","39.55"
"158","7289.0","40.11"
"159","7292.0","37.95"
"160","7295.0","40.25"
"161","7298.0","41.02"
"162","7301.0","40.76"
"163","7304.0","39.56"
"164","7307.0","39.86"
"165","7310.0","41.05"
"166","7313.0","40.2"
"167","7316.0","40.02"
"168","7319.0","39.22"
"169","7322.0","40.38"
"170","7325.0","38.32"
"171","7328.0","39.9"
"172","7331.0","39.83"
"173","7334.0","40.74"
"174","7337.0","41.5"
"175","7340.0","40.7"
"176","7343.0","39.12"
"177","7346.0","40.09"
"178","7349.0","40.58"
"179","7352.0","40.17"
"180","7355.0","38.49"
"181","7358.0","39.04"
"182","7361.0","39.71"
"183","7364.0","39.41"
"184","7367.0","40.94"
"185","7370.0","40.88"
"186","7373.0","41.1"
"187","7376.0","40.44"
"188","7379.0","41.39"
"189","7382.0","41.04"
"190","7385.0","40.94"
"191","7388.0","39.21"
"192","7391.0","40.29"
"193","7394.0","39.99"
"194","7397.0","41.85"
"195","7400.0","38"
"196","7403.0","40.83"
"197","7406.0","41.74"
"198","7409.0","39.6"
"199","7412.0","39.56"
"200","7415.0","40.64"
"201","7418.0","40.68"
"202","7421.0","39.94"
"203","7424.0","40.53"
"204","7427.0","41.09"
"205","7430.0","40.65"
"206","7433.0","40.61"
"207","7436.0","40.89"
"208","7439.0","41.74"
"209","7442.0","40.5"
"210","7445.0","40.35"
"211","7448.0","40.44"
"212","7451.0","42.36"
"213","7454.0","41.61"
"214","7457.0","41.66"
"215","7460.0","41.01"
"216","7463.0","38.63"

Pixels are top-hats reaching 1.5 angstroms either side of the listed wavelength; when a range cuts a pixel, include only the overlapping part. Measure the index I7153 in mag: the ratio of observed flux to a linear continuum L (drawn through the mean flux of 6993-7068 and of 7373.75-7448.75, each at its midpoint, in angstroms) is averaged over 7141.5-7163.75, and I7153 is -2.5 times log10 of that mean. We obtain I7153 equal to 0.10 mag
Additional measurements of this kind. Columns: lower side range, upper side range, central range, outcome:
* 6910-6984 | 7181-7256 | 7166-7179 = 0.01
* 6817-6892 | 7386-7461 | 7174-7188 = 0.02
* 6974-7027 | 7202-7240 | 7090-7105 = 0.02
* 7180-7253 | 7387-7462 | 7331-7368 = -0.01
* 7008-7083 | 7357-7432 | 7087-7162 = 0.07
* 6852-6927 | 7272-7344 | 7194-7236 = 0.03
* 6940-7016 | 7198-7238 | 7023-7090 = -0.02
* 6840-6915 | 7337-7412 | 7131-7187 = 0.04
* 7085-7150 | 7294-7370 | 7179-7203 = 0.01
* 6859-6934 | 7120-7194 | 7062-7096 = -0.05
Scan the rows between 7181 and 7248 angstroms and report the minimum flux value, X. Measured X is 35.08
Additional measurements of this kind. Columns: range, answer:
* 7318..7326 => 38.32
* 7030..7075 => 36.79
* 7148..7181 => 32.16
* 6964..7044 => 36.72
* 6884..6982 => 34.57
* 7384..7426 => 38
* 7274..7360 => 37.95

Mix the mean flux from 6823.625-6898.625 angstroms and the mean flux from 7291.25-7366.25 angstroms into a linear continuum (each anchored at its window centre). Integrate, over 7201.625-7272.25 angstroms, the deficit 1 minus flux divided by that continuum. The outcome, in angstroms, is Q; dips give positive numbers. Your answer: 1.0 angstroms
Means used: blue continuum 35.2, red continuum 39.9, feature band 38.5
